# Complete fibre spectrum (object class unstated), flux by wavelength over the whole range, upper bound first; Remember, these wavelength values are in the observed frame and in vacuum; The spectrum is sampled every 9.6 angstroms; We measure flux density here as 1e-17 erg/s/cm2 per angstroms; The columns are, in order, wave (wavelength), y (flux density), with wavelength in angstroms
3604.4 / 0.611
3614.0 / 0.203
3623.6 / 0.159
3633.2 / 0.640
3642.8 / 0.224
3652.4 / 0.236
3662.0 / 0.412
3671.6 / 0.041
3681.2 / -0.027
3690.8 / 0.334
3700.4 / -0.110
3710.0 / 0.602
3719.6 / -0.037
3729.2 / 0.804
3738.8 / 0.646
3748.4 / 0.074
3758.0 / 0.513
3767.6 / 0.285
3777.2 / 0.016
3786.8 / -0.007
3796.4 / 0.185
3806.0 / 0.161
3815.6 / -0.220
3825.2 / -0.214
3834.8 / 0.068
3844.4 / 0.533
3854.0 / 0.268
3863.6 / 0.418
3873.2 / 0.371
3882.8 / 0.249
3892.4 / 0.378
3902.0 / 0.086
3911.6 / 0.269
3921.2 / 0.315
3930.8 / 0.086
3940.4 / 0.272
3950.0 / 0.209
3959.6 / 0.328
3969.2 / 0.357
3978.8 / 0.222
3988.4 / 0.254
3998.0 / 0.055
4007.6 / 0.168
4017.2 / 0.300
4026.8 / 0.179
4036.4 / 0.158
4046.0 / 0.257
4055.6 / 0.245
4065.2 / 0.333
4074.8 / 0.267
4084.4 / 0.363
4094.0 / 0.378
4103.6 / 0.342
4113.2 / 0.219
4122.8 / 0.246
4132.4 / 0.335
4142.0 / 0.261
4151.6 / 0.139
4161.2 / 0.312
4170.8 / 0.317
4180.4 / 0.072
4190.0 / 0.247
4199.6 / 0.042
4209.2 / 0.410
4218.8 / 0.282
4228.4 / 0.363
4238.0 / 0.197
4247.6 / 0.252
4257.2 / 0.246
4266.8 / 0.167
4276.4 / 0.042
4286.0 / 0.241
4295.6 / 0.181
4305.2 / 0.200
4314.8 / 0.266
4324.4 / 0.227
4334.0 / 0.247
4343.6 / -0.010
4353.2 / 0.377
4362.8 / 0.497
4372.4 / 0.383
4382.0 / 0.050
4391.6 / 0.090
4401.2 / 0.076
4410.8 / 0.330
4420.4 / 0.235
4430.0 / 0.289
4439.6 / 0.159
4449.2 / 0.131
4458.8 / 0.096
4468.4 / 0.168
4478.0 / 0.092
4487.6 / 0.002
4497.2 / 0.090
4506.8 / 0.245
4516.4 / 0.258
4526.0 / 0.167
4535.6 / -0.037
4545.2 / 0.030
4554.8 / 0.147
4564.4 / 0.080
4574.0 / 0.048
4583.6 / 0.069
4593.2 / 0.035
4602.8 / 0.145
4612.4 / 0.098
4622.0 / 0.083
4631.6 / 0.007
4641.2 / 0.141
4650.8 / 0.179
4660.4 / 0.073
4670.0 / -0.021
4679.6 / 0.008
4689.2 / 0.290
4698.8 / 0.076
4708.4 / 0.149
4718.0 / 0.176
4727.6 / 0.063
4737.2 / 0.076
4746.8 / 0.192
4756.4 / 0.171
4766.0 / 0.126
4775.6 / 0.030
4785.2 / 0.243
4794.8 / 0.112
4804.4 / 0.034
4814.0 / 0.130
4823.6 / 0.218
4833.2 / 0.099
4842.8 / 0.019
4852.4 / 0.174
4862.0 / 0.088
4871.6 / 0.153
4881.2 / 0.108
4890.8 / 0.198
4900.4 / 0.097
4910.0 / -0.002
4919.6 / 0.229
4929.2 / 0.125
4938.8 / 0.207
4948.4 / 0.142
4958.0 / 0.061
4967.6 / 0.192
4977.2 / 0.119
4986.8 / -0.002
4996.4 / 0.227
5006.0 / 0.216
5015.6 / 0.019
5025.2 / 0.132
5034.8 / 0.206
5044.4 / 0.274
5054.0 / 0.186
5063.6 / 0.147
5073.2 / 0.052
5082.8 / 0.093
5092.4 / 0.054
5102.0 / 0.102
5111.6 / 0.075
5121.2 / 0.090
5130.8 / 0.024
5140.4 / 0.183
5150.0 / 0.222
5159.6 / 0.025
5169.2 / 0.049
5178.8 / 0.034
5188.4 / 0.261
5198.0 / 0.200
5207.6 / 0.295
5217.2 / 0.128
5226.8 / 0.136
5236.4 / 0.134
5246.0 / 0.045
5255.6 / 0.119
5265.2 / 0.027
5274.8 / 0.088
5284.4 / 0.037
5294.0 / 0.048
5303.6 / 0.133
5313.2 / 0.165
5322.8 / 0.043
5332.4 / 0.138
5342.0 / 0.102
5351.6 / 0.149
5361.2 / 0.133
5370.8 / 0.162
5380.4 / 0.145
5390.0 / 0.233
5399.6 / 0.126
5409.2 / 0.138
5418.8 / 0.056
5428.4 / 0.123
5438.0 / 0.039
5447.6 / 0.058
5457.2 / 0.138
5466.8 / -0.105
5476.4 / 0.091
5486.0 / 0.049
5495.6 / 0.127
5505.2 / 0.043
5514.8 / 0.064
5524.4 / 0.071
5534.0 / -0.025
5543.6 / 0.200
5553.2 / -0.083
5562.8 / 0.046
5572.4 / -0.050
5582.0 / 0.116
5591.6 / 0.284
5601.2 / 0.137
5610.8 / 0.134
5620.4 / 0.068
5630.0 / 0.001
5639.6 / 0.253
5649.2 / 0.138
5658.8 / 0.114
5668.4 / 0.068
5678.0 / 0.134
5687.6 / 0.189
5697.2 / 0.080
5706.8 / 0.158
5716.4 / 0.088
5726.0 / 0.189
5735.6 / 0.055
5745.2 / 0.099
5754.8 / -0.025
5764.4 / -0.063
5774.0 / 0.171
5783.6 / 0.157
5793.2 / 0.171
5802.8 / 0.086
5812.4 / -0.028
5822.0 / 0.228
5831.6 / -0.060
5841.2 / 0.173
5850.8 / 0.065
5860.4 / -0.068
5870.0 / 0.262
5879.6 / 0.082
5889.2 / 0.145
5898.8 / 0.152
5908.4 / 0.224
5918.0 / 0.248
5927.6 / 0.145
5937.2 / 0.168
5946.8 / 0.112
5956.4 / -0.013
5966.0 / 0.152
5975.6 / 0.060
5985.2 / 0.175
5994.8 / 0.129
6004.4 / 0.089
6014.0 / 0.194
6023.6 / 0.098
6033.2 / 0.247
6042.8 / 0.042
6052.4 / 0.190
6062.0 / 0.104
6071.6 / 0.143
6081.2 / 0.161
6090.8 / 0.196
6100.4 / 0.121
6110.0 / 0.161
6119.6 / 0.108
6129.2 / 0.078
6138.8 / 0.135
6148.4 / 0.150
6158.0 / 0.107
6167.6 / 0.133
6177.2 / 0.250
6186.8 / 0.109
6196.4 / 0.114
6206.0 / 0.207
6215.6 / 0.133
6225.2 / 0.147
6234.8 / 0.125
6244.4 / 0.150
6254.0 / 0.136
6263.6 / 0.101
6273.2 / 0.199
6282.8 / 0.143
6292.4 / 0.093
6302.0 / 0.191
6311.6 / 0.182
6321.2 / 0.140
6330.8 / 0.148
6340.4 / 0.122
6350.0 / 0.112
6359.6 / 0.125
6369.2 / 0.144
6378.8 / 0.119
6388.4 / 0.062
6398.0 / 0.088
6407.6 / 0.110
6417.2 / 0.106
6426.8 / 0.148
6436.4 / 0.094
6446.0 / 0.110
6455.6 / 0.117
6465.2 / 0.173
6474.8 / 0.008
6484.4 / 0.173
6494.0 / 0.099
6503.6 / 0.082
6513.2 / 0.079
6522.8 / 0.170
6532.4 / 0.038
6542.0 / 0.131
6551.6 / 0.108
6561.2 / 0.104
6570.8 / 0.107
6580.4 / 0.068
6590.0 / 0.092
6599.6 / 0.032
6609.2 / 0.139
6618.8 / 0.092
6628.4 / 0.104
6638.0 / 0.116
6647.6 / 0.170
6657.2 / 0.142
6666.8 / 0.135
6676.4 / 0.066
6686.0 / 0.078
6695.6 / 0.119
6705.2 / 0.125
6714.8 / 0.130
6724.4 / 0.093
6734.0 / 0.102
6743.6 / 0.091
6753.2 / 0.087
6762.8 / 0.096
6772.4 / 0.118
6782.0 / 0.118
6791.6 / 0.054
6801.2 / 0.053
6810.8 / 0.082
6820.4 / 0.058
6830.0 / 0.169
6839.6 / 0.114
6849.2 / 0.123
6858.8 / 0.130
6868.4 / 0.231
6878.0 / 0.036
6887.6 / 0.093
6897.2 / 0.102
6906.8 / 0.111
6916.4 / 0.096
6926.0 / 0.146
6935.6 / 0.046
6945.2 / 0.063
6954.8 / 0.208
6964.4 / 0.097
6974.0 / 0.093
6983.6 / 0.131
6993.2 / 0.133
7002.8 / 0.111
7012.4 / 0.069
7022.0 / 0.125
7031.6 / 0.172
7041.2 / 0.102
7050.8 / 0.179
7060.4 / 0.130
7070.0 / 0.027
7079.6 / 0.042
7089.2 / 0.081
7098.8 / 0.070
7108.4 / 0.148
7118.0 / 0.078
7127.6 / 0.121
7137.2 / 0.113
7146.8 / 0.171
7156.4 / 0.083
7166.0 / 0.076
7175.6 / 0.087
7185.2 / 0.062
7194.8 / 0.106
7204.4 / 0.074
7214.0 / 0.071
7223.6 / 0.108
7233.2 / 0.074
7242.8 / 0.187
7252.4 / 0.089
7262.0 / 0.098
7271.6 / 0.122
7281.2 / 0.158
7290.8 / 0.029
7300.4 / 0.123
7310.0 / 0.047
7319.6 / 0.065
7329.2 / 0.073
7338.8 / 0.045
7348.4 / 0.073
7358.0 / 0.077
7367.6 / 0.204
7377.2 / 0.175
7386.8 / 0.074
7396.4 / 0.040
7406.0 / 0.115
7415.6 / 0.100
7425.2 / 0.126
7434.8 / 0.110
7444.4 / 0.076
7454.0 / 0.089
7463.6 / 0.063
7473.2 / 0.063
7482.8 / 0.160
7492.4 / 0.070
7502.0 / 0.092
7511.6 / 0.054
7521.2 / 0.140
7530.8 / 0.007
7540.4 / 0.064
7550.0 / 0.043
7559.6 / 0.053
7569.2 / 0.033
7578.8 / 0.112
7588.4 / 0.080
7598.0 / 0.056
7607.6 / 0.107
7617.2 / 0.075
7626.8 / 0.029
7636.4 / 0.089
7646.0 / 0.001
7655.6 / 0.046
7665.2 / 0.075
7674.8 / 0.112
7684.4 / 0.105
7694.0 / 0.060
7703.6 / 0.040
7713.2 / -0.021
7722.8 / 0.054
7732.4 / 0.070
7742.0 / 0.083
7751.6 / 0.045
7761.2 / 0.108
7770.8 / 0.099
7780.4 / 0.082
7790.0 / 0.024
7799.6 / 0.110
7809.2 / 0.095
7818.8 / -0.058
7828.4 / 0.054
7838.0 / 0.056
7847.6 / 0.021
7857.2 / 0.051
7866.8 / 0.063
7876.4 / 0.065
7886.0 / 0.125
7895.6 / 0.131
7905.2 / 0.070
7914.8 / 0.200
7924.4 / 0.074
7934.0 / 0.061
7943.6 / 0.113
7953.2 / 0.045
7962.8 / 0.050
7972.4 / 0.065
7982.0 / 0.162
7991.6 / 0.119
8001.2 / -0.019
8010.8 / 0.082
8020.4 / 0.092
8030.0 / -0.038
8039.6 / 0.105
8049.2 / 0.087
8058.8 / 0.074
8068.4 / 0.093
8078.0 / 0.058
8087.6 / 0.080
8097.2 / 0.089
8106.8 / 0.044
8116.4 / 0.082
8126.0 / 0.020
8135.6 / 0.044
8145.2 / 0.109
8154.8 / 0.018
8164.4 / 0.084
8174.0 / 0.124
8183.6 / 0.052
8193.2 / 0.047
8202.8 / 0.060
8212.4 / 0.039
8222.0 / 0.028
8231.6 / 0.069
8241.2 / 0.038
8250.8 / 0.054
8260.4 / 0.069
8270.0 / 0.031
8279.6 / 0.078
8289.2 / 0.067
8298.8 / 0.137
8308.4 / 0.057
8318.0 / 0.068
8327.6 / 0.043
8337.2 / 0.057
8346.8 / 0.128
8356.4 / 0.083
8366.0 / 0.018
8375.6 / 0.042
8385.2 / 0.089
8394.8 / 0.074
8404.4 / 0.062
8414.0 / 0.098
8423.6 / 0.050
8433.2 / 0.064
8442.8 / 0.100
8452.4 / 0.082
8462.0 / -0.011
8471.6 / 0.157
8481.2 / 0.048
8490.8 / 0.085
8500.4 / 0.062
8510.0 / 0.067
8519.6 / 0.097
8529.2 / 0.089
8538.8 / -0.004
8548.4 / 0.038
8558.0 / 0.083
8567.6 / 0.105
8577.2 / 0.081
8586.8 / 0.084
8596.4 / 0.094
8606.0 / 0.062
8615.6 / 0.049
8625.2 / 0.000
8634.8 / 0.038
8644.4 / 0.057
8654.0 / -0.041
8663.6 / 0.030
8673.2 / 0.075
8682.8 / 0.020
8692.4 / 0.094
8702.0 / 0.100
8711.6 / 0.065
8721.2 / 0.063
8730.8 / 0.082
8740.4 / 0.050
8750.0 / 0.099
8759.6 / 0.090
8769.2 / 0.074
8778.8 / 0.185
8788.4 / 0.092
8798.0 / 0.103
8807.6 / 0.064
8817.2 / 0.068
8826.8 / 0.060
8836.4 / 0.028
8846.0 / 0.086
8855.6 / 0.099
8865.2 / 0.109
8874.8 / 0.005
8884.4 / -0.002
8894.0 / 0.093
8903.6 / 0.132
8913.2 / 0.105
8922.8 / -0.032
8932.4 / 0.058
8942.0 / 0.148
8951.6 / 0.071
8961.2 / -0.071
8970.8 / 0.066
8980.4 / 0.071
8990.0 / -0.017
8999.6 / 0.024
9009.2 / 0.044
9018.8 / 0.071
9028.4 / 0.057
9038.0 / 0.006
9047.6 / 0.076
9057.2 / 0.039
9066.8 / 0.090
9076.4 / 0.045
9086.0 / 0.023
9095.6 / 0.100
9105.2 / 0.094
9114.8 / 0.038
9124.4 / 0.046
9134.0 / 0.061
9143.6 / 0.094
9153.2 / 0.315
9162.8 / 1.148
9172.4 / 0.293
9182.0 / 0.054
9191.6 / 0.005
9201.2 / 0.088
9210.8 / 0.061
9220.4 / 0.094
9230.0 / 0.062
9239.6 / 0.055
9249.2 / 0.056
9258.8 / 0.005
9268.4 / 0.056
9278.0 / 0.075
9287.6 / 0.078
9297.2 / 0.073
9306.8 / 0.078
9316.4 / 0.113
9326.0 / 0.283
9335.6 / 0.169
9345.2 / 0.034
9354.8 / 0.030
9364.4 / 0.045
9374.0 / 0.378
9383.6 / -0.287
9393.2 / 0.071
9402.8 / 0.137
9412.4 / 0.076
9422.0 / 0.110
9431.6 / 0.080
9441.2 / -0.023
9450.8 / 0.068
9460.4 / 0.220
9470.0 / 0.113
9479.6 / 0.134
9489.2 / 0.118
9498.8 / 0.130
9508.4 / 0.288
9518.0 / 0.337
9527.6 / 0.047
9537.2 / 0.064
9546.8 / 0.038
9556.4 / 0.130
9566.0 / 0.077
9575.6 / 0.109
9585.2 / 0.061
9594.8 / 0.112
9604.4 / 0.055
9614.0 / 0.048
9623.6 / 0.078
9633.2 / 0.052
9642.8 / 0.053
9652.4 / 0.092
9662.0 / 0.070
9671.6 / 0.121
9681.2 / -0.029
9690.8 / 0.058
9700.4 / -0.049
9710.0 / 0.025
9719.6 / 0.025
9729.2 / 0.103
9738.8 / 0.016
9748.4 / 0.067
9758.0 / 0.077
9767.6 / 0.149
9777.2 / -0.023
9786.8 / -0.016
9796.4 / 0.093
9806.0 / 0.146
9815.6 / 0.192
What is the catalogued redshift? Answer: 1.46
